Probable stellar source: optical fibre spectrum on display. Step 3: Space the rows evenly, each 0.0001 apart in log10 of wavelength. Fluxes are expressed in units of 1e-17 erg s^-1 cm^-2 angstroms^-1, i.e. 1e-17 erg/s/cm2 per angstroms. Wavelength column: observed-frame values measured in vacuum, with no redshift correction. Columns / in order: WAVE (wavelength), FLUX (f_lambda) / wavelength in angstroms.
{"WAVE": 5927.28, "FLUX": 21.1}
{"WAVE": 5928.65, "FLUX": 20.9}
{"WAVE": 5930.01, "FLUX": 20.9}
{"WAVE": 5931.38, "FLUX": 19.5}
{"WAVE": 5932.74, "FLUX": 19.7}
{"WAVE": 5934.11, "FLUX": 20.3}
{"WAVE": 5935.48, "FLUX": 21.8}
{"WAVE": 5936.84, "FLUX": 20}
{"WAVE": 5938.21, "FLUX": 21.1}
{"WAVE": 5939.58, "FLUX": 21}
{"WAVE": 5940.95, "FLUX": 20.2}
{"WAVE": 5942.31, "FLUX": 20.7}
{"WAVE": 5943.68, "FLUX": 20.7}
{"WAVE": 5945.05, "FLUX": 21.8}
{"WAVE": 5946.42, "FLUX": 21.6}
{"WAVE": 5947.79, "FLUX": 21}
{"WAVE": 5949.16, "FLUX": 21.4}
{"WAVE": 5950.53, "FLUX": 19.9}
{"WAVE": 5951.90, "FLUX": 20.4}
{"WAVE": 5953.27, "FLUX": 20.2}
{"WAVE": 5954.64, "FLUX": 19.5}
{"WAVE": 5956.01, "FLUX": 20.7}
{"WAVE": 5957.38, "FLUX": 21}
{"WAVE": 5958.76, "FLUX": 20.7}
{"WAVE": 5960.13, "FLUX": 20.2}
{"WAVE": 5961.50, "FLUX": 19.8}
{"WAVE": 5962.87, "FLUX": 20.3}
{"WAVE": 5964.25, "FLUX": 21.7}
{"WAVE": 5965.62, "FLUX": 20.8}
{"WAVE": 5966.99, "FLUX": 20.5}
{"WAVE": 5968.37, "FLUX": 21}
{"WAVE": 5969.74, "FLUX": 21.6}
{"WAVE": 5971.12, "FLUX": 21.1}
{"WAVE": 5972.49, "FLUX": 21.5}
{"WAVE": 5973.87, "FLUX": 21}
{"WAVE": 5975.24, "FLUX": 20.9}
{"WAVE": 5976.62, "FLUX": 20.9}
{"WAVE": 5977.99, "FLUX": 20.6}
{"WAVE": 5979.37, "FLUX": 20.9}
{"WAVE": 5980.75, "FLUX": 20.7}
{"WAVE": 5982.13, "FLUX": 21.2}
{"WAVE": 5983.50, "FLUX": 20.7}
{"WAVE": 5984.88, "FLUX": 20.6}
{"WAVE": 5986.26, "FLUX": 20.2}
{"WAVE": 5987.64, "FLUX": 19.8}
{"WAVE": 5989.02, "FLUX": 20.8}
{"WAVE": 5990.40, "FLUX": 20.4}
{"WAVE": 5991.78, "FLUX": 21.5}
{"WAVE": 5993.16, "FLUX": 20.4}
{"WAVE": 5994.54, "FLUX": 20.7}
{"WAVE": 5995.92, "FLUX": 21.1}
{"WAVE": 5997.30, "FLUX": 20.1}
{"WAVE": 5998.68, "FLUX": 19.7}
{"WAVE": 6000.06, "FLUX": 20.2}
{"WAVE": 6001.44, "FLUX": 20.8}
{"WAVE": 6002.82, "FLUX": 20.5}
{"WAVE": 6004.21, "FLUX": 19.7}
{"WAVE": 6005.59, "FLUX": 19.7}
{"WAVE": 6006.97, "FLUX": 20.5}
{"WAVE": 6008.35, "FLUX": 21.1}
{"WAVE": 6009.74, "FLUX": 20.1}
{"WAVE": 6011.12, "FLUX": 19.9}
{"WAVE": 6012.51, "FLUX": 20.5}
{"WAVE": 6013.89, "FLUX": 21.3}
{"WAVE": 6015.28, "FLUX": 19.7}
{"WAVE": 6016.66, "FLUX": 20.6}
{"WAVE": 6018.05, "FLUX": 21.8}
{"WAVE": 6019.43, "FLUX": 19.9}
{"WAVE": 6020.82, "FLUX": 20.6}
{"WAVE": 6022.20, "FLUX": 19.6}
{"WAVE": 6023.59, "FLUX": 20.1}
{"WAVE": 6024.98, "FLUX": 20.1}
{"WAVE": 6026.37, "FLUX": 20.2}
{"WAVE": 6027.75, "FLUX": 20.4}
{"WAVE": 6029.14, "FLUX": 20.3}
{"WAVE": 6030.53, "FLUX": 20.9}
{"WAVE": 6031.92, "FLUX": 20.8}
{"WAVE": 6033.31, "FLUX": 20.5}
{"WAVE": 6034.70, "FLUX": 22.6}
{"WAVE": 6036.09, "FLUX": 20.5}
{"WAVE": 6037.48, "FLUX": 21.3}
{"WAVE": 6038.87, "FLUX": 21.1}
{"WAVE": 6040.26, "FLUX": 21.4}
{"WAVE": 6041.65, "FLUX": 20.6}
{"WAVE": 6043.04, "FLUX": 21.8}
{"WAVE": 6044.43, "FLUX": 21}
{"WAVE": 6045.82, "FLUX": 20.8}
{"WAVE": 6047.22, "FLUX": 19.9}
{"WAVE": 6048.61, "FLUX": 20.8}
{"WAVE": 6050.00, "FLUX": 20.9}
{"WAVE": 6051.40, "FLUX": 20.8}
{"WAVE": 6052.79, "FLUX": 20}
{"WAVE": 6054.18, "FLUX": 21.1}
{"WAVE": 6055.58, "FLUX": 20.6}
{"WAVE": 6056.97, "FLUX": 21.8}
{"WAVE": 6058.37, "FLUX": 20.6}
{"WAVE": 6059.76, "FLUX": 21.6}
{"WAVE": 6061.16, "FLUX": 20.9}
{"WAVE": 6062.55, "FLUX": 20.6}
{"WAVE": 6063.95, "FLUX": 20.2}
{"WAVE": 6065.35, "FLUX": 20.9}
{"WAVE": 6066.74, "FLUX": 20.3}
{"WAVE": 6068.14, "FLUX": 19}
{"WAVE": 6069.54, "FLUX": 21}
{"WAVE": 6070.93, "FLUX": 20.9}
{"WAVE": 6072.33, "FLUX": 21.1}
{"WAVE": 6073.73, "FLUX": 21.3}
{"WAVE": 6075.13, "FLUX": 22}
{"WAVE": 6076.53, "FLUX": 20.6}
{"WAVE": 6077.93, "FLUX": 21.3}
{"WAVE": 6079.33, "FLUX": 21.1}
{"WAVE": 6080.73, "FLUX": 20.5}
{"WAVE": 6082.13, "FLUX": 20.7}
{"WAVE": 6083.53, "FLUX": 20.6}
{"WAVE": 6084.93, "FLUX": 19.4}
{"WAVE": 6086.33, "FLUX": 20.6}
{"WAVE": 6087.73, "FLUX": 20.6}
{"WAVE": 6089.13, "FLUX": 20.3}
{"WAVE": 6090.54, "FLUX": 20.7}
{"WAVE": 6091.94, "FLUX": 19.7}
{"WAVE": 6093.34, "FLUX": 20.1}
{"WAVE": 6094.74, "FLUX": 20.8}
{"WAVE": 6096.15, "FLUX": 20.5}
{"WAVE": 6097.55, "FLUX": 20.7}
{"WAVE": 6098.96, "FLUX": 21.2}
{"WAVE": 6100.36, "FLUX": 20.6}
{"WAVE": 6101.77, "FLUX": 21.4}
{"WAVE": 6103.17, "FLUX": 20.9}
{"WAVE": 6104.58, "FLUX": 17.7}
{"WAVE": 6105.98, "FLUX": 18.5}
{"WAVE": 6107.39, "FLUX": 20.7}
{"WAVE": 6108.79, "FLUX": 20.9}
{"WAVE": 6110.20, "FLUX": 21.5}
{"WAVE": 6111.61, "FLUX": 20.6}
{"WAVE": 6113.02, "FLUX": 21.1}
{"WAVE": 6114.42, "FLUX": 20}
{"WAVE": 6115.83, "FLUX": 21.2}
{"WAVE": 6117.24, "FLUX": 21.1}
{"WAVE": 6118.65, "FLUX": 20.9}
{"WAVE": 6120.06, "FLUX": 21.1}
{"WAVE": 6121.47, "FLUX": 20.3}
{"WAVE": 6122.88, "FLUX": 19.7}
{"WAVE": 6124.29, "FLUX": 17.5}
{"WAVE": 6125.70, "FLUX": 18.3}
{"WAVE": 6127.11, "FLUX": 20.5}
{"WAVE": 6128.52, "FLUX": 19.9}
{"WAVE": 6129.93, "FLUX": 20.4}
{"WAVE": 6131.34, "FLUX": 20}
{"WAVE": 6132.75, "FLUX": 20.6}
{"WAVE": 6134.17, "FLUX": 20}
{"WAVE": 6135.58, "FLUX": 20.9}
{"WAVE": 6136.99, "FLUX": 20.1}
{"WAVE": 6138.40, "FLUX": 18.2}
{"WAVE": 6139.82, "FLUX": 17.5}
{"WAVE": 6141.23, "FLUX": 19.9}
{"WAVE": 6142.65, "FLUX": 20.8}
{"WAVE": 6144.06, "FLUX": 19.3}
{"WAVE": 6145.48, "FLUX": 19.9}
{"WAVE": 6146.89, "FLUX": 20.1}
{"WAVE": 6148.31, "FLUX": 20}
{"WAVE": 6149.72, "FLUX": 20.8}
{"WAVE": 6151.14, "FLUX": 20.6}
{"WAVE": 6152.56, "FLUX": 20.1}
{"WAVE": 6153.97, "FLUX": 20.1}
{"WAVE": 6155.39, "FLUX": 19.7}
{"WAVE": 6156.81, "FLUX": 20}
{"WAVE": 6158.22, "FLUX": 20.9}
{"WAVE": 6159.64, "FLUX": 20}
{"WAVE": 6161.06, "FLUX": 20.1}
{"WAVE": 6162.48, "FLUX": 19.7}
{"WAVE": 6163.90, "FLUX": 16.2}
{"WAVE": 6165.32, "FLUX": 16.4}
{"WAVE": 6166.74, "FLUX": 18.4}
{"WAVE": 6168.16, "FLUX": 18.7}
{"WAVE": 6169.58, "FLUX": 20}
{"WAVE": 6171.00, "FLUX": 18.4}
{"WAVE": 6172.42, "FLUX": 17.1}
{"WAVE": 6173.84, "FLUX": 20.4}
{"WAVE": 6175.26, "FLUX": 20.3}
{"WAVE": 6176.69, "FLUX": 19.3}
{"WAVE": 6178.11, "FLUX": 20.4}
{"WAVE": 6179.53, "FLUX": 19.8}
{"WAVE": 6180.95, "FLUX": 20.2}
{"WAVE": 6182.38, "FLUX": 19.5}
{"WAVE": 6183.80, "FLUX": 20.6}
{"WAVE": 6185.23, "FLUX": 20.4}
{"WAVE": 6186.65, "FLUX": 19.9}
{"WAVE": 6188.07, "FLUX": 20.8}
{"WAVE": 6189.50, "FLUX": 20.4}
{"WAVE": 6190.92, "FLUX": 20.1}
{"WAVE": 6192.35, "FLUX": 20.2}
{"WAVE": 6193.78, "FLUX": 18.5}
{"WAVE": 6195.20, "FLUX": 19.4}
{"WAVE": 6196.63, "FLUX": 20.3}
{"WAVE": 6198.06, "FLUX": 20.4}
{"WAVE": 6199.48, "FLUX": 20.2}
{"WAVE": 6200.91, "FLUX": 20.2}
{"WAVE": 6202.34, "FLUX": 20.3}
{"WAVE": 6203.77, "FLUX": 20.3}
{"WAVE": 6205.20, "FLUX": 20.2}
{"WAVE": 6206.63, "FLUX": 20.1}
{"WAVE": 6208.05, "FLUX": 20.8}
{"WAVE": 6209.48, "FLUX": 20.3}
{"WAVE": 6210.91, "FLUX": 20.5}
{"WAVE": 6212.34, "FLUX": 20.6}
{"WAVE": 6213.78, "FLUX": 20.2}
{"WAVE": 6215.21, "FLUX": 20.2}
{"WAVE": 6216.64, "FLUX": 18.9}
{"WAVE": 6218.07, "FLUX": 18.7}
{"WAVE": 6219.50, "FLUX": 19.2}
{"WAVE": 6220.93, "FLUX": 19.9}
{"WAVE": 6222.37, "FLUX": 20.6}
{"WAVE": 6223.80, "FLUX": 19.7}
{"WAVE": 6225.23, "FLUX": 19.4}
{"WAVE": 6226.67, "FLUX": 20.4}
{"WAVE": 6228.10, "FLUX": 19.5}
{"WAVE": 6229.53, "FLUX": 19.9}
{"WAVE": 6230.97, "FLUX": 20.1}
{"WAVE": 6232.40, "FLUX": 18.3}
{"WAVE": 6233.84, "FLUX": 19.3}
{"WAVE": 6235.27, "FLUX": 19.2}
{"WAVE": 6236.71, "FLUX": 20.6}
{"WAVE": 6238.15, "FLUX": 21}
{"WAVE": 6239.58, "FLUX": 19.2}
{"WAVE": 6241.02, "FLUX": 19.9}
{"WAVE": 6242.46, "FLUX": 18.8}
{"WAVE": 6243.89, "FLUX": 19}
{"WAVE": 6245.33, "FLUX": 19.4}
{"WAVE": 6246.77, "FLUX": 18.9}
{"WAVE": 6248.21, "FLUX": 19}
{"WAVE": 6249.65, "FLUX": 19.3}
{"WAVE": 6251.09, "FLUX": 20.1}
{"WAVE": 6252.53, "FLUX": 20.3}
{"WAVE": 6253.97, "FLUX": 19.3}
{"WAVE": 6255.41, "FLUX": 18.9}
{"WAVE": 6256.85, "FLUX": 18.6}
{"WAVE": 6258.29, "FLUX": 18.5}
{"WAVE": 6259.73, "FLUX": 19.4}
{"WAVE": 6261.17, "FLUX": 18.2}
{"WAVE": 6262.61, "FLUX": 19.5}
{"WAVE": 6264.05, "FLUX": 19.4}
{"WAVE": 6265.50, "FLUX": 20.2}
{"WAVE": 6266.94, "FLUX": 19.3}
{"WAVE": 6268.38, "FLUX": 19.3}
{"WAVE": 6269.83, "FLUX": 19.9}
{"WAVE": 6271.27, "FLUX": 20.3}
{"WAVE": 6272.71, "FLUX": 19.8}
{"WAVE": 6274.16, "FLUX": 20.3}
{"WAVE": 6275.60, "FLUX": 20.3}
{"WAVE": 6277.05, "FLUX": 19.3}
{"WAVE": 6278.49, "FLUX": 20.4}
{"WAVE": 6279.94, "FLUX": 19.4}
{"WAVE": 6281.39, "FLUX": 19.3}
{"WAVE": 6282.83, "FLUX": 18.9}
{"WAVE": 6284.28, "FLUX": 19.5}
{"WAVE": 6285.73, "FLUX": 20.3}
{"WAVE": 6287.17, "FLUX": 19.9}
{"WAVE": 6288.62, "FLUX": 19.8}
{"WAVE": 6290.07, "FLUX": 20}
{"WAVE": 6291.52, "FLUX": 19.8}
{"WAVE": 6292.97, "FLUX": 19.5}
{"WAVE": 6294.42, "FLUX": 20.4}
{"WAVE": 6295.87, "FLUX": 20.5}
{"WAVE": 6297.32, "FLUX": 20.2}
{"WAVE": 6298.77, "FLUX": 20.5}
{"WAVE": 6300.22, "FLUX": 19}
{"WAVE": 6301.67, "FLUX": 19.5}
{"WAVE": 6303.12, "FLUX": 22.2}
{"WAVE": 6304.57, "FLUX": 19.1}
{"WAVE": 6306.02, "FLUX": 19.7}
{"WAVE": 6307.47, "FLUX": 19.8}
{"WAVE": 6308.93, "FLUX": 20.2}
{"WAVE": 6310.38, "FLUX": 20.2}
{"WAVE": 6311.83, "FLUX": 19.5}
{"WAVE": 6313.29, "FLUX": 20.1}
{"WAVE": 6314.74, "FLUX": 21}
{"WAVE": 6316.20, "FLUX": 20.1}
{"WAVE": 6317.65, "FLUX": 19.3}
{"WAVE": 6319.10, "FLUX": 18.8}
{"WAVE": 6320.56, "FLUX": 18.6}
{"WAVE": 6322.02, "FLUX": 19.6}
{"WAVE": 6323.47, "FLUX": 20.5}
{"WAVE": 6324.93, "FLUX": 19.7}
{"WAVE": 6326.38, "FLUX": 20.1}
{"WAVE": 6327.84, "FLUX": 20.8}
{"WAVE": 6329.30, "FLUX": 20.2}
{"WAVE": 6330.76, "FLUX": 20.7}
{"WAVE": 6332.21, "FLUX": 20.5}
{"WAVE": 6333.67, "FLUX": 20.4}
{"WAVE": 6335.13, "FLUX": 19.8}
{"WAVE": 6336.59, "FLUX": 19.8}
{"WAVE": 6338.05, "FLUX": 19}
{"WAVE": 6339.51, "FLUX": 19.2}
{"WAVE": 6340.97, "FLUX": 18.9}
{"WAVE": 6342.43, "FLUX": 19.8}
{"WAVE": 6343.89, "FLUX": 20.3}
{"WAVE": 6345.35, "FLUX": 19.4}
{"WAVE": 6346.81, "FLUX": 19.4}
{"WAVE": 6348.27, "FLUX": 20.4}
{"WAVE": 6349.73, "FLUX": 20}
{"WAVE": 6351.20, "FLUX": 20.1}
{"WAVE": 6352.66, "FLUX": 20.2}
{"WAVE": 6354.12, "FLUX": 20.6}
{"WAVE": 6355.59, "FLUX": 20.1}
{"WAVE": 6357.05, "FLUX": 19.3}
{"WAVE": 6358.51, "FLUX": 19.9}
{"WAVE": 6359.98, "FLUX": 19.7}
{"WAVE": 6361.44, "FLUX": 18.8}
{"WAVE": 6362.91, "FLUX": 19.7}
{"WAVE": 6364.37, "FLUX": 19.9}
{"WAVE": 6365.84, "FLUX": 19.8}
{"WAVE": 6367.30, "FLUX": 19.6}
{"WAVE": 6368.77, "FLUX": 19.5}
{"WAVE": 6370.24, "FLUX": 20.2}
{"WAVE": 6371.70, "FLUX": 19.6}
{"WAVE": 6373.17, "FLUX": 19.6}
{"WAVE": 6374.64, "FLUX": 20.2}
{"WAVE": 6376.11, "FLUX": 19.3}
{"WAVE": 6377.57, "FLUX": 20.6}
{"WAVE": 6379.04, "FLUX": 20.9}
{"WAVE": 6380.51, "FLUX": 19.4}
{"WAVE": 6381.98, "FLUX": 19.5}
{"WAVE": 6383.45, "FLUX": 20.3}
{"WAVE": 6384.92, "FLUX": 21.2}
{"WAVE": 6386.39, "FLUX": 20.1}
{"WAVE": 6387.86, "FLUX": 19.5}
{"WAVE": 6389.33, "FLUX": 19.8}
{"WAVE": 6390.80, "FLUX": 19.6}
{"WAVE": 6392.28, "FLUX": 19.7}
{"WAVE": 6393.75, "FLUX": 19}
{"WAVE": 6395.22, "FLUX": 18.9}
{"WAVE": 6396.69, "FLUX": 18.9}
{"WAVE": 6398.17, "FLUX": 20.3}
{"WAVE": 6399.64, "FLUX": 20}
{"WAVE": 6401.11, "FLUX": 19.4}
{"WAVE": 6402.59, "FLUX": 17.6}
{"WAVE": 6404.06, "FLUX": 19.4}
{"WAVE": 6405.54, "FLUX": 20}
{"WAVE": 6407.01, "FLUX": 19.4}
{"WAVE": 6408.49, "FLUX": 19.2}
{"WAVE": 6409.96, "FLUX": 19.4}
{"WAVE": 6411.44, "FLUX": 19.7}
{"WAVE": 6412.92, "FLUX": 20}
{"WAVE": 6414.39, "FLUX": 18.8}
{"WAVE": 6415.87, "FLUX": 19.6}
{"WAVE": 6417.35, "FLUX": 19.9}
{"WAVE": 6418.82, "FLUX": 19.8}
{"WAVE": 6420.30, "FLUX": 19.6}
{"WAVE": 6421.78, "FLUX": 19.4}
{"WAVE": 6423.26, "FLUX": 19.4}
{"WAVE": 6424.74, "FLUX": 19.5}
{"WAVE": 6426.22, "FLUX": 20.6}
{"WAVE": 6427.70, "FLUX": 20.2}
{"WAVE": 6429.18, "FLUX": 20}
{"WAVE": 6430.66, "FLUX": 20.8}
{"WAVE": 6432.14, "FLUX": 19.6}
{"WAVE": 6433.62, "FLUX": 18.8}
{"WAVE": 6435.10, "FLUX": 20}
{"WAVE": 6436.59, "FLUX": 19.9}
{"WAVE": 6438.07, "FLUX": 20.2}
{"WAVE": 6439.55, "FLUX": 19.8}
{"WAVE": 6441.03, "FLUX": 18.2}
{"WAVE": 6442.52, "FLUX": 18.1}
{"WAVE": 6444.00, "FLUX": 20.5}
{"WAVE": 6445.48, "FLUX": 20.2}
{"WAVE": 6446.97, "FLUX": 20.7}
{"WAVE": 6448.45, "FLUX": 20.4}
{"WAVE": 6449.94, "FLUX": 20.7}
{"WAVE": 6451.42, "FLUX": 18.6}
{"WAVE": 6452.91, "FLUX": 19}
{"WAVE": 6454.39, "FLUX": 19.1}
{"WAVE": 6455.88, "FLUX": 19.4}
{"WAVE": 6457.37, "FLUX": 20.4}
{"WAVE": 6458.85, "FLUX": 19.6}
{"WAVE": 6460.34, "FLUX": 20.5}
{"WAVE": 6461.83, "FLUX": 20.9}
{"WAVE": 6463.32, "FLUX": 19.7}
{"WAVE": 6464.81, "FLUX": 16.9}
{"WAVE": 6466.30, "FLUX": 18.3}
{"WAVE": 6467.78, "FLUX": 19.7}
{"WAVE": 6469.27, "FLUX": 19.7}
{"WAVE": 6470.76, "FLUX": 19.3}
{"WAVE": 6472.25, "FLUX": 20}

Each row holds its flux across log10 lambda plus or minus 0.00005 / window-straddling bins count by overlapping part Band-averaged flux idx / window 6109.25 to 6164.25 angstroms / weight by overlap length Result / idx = 20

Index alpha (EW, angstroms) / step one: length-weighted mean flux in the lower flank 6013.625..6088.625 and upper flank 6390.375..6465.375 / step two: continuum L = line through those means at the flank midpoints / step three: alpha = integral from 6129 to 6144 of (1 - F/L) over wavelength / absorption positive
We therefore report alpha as 0.5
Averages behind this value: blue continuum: 20.7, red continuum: 19.6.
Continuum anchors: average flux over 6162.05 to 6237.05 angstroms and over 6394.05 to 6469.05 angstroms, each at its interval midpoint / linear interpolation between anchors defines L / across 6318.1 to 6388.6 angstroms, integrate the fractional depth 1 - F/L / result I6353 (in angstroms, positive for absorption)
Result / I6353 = -0.9 angstroms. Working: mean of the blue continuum 19.7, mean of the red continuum 19.6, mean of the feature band 19.9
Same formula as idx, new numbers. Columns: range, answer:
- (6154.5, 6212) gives 19.7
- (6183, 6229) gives 20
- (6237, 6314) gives 19.7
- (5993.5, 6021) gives 20.4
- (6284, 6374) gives 19.9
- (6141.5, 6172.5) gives 19.5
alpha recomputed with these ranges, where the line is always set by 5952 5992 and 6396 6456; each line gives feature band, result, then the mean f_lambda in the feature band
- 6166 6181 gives 0.7 angstroms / 19.3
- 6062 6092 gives -0.3 angstroms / 20.6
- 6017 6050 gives -0.3 angstroms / 20.7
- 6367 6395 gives -0.2 angstroms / 19.9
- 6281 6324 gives 0.1 angstroms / 19.9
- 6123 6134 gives 0.4 angstroms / 19.6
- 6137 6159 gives 0.4 angstroms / 19.9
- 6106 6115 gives -0.1 angstroms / 20.6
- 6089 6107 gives 0.1 angstroms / 20.2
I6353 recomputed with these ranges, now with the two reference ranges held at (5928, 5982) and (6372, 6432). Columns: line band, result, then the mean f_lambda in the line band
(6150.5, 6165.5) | 0.54 angstroms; 19.5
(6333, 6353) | 0.09 angstroms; 19.8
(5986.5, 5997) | 0.01 angstroms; 20.6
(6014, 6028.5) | 0.17 angstroms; 20.3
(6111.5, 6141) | 0.53 angstroms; 20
